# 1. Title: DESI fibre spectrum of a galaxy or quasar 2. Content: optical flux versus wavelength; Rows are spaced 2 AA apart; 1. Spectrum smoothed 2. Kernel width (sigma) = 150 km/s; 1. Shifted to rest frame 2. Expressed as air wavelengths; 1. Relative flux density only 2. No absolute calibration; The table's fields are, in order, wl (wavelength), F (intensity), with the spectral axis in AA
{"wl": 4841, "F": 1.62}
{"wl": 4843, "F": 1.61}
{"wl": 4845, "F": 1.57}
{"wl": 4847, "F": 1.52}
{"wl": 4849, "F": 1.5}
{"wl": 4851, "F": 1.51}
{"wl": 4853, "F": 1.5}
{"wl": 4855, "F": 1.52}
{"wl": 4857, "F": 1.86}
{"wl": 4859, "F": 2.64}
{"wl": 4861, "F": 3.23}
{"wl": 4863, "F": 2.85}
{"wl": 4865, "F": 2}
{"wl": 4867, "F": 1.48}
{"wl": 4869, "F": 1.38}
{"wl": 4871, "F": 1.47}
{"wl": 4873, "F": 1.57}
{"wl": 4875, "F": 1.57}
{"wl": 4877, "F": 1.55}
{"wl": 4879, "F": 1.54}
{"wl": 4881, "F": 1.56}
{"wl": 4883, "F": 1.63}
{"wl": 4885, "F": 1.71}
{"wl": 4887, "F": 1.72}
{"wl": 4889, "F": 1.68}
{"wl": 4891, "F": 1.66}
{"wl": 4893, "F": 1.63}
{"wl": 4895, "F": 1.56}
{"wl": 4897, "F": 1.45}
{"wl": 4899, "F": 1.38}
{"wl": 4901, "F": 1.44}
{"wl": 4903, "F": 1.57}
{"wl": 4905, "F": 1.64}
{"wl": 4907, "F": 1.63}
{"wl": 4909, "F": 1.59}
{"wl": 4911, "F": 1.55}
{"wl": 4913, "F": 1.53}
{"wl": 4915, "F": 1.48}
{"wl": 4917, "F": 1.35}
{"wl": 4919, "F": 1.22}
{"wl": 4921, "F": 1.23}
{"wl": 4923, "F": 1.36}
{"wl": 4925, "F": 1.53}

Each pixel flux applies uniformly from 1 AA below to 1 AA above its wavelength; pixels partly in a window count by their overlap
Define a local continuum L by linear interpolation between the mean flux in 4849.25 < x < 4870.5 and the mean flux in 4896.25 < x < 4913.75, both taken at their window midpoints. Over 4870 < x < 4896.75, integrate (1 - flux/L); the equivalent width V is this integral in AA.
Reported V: 2.1 AA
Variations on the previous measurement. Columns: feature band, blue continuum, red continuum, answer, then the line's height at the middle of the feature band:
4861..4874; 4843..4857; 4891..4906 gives -3.0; 1.54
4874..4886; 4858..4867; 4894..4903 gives 2.5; 2.02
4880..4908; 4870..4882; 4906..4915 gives -0.6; 1.55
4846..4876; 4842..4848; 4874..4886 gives -5.0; 1.58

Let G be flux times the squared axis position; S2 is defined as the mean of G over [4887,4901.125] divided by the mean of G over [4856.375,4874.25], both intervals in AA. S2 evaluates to 0.8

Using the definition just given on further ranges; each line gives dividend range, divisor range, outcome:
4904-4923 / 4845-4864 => 0.75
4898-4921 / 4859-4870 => 0.68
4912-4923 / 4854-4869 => 0.64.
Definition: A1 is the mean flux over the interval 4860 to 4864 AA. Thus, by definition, 3.04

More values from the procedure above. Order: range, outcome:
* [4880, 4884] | 1.59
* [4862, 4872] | 1.84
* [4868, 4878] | 1.51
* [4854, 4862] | 2.31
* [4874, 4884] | 1.57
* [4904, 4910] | 1.62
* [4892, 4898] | 1.55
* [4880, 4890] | 1.66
